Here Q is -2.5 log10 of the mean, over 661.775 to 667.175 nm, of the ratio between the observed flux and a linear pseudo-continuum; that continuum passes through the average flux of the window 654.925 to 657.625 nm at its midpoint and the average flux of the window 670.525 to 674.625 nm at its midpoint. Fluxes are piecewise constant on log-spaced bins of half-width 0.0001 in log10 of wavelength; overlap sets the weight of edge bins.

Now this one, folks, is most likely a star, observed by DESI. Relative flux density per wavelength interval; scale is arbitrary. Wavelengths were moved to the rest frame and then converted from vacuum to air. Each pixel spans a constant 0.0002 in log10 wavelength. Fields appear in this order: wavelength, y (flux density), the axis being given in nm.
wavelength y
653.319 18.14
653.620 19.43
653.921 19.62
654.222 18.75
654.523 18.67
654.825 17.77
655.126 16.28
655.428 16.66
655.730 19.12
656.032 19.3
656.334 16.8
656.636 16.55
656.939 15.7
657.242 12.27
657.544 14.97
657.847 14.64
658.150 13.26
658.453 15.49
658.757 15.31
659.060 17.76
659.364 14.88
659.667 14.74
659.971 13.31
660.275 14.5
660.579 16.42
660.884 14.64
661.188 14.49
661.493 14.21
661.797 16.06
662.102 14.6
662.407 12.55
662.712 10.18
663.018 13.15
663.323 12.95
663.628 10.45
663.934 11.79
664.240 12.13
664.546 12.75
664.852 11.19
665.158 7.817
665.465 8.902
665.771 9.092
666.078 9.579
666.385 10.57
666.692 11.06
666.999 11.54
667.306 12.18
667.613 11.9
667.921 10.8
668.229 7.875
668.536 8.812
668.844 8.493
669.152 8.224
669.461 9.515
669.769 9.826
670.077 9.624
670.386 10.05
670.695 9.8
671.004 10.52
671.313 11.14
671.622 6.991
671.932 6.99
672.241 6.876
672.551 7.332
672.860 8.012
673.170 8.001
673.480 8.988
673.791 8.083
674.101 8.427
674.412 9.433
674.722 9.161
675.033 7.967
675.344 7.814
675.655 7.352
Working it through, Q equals 0.10 mag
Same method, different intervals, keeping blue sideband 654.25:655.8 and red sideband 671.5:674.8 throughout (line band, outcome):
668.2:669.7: 0.18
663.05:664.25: 0.10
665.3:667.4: 0.12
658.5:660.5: 0.01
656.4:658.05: 0.12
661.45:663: 0.04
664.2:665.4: 0.17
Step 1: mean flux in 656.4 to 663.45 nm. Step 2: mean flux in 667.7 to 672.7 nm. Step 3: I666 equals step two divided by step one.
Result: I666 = 0.62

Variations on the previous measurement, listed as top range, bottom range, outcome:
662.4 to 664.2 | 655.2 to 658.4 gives 0.74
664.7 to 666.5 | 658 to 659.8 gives 0.62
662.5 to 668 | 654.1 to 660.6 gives 0.69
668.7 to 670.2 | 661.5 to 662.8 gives 0.67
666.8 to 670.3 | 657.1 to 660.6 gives 0.67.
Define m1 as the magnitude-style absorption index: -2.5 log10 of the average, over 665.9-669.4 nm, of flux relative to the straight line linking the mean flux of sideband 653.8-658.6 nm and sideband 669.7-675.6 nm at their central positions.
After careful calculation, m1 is 0.104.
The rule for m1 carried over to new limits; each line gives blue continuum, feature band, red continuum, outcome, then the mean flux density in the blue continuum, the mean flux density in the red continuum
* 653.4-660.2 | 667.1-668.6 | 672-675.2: 0.06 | 16.4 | 8.19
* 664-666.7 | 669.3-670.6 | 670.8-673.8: -0.09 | 10.3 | 8.33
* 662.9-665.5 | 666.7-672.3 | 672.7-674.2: 0.00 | 11.3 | 8.3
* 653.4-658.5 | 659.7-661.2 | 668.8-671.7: -0.01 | 16.8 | 9.52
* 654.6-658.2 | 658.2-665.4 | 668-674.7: 0.01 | 16.2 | 8.75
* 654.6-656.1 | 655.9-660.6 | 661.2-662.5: 0.07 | 17.8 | 14.5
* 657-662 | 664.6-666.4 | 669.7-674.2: 0.23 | 14.8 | 8.69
